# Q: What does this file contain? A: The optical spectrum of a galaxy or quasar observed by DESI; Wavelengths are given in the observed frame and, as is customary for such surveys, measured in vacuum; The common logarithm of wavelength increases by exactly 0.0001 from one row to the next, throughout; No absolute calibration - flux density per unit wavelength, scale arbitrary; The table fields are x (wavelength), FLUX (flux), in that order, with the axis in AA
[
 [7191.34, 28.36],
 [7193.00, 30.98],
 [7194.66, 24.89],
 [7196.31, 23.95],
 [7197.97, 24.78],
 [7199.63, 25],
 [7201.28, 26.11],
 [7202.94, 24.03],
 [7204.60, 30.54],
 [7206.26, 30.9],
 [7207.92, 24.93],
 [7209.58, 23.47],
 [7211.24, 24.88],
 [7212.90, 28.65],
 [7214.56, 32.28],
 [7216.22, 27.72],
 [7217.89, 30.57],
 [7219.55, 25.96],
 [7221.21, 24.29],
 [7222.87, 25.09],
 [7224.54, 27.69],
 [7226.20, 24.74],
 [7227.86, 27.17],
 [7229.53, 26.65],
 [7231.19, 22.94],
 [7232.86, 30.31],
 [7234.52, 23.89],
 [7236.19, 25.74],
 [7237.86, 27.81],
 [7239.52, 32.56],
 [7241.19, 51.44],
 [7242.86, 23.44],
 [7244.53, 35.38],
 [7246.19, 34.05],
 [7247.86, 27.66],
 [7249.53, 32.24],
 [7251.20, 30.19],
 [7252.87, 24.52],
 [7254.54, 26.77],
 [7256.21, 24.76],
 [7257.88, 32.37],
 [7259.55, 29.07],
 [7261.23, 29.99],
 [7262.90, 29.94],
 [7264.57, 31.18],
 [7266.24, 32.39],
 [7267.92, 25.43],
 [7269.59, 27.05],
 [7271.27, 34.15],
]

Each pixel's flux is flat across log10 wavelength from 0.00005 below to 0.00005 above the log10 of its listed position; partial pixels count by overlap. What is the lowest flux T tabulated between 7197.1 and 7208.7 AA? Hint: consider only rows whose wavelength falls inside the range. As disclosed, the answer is 24.03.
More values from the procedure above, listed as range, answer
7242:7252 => 23.44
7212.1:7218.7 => 27.72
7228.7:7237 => 22.94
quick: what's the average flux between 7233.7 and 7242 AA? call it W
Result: 32.2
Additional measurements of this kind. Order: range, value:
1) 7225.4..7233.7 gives 26.4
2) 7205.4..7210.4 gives 26.5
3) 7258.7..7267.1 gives 30.5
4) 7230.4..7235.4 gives 25.7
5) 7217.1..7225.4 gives 26.7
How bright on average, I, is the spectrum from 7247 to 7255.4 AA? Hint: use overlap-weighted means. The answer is 28.3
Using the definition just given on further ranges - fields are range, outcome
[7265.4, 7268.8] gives 28.9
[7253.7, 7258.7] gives 28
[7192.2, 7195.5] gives 27.9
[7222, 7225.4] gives 26.3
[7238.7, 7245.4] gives 35.7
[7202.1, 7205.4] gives 27.2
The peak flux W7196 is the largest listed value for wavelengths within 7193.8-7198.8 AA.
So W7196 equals 24.89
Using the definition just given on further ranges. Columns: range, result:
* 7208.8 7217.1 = 32.28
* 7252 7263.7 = 32.37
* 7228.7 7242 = 51.44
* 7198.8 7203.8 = 26.11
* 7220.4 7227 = 27.69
